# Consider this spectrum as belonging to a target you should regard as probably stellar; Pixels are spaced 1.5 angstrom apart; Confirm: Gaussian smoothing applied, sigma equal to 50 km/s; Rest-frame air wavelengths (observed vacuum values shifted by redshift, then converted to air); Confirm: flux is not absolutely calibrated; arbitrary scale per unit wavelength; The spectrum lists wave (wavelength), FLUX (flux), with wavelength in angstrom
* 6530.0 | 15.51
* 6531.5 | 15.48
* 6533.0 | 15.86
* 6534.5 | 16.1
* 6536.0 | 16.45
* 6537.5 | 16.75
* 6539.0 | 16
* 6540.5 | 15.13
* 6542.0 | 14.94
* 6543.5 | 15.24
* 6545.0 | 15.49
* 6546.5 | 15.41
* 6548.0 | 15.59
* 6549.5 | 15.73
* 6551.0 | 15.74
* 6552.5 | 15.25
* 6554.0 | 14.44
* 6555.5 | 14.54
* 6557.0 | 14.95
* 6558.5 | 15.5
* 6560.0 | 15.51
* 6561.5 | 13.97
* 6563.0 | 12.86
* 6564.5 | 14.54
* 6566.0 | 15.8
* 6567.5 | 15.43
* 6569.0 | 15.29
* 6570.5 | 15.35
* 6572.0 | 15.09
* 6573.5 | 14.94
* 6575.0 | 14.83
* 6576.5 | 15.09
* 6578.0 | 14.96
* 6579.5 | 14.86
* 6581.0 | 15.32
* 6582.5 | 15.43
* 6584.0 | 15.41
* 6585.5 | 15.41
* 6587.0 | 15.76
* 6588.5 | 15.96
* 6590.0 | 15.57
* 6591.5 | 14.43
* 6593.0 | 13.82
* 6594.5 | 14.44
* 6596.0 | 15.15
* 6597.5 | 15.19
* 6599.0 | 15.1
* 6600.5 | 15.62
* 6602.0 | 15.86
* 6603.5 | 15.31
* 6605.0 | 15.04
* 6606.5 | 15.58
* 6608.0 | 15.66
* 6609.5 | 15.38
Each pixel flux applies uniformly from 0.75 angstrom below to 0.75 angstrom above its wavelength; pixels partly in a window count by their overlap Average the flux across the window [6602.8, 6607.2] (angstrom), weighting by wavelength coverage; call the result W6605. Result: 15.3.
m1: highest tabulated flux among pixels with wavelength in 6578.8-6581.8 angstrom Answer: 15.32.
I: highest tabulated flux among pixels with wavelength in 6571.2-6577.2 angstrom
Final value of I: 15.09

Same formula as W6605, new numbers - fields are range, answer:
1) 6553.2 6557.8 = 14.7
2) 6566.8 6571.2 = 15.4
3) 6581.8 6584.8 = 15.4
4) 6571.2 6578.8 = 15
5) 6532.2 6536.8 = 16.1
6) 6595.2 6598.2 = 15.2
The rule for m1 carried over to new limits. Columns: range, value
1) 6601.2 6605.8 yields 15.86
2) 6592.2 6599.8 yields 15.19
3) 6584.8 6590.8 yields 15.96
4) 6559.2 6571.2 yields 15.8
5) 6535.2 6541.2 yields 16.75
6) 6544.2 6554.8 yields 15.74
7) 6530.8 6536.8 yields 16.45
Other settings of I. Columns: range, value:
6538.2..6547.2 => 16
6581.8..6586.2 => 15.43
